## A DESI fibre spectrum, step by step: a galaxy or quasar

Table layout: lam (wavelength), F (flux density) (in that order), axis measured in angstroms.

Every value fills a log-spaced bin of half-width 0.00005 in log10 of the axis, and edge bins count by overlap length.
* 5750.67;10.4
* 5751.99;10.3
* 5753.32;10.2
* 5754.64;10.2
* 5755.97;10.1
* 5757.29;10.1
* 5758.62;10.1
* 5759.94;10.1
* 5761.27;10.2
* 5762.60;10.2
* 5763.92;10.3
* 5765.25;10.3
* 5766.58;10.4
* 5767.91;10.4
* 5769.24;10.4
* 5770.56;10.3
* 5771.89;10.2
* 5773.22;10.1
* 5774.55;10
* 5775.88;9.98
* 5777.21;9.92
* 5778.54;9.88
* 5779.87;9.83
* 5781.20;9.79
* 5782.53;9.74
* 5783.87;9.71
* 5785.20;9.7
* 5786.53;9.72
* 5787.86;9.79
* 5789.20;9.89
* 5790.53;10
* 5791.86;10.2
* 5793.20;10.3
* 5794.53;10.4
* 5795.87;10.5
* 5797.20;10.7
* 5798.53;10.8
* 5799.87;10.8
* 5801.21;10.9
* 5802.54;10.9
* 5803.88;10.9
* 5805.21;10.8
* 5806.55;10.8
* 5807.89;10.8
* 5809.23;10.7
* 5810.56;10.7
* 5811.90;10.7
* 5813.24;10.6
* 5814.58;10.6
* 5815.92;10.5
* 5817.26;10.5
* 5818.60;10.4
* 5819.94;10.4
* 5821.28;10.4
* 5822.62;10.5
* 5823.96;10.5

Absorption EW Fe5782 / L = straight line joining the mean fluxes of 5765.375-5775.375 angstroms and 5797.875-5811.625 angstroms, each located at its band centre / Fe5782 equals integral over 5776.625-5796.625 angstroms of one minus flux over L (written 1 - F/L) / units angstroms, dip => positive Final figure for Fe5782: 1.05 angstroms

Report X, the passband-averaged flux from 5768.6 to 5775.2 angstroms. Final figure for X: 10.2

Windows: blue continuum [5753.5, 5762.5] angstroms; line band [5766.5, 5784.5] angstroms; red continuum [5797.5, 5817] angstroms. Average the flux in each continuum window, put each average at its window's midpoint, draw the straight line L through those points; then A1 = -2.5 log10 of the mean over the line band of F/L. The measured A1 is 0.03 mag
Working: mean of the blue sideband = 10.1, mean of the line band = 10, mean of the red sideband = 10.7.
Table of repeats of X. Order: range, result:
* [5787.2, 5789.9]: 9.83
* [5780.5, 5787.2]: 9.73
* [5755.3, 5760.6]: 10.1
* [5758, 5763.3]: 10.2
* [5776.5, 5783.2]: 9.83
